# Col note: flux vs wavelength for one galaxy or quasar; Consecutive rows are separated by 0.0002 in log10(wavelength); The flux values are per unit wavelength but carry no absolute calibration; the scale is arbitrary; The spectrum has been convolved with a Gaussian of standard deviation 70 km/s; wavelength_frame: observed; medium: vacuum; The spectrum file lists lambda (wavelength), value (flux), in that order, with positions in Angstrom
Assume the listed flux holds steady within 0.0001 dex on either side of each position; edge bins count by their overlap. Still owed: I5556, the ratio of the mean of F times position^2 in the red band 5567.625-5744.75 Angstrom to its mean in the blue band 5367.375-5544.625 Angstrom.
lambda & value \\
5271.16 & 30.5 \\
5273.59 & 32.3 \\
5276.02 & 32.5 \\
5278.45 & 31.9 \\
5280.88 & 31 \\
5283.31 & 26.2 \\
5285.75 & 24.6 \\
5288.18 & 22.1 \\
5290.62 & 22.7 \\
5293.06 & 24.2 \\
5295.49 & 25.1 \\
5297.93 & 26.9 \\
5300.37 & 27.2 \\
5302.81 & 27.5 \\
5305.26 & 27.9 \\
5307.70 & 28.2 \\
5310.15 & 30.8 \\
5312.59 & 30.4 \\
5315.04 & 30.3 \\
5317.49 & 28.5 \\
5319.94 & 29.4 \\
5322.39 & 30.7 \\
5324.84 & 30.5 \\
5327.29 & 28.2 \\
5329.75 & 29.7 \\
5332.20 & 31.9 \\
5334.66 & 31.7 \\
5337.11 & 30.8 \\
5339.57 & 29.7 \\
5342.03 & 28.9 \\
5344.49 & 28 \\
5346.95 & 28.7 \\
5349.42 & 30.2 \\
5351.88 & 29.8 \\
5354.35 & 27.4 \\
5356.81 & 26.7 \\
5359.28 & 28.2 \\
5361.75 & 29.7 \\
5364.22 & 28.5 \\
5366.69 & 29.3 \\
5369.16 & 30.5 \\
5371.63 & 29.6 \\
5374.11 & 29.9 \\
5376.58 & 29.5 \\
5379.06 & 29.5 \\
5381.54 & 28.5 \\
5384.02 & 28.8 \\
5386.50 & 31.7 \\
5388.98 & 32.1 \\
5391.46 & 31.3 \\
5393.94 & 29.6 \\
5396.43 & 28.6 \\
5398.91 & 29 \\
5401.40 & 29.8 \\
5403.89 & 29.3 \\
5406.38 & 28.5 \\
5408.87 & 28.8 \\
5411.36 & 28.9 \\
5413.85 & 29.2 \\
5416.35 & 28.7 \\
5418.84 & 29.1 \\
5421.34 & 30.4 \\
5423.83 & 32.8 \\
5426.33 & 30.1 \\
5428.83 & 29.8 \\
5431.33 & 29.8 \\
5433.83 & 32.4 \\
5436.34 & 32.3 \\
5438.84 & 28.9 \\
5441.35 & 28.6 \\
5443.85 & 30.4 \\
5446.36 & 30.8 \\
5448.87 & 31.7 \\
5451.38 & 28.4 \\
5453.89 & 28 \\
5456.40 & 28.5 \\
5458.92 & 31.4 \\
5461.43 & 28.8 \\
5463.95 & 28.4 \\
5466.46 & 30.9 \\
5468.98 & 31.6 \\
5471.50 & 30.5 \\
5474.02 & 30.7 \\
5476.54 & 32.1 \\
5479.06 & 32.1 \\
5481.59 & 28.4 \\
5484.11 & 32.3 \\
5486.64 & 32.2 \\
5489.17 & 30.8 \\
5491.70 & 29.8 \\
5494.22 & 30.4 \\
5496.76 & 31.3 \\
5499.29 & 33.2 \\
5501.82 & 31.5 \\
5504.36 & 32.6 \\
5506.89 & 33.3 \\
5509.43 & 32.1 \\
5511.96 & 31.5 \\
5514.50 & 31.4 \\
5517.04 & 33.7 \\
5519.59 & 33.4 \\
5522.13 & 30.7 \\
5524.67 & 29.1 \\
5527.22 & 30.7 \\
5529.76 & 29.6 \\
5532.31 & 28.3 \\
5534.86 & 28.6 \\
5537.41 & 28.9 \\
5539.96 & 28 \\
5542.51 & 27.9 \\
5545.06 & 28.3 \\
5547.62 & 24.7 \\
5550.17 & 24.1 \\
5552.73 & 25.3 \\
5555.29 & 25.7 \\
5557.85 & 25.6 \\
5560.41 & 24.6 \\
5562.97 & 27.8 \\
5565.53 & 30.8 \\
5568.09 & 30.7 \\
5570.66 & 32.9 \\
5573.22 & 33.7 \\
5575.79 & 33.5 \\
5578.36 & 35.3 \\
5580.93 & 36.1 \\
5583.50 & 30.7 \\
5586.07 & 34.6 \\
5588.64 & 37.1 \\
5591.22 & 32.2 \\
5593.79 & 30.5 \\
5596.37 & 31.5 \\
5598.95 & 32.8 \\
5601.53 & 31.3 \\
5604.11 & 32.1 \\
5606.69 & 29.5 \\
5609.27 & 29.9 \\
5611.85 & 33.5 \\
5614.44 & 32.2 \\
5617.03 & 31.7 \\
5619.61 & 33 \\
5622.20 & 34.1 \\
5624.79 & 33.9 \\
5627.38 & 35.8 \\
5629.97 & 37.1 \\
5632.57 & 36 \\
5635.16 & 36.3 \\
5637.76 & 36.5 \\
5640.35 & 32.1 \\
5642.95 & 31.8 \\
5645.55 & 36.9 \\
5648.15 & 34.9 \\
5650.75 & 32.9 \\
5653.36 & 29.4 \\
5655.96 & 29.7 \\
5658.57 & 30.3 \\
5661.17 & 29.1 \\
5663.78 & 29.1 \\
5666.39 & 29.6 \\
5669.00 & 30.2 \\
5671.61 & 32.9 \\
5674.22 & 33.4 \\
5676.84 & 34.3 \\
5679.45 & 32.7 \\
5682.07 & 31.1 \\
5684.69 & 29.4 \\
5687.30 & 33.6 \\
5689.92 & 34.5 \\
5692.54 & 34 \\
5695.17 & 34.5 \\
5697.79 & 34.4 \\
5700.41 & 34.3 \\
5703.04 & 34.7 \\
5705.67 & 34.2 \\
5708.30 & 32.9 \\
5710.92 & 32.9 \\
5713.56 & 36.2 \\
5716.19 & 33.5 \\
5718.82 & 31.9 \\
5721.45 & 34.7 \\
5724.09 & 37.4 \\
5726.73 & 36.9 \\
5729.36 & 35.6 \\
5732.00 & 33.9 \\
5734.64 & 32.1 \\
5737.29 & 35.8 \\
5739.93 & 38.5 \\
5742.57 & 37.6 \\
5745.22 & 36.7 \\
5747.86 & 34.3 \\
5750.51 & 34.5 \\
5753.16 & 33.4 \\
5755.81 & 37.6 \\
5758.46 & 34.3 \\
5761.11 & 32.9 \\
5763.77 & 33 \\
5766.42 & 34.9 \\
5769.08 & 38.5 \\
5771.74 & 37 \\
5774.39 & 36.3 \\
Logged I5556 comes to 1.2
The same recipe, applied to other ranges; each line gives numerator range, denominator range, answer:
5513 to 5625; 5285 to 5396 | 1.16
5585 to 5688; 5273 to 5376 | 1.27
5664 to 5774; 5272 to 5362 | 1.38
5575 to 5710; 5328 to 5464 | 1.21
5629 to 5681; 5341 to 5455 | 1.21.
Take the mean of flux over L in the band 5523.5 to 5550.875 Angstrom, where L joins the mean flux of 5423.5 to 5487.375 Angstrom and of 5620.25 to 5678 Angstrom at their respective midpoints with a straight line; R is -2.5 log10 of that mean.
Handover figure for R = 0.12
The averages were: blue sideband 30.4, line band 28.1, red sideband 33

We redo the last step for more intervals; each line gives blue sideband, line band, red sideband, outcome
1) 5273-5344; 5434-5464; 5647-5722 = 0.01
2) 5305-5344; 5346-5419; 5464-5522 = 0.04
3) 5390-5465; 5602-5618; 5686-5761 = 0.05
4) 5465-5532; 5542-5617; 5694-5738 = 0.07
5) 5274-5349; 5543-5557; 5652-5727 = 0.21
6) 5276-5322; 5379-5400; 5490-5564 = -0.06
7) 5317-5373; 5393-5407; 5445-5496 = 0.03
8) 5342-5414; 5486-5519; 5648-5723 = -0.04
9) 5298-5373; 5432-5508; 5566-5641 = 0.02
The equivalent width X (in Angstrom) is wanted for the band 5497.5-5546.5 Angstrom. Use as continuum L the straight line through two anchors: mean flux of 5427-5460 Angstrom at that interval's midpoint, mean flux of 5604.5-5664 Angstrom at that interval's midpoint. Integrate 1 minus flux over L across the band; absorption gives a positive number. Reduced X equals 0.9 Angstrom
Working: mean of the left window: 30.1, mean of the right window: 32.9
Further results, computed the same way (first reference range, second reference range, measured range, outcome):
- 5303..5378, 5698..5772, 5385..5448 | 0.9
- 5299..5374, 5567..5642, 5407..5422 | 0.7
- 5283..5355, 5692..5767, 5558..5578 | 1.1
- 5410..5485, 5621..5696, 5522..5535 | 0.7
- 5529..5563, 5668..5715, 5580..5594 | -2.4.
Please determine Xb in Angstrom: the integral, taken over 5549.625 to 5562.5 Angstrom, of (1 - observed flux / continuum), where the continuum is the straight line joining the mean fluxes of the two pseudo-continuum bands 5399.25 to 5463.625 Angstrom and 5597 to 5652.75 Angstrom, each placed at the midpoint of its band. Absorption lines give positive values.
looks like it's 2.7 Angstrom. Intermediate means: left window 29.8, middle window 25.3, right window 33.5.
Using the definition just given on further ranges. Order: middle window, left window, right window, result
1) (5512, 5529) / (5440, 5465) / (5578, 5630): -0.2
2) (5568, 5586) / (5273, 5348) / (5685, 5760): -0.5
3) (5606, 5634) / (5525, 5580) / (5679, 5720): -2.2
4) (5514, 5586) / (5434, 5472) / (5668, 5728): 4.0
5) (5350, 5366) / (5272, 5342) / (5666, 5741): 0.5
